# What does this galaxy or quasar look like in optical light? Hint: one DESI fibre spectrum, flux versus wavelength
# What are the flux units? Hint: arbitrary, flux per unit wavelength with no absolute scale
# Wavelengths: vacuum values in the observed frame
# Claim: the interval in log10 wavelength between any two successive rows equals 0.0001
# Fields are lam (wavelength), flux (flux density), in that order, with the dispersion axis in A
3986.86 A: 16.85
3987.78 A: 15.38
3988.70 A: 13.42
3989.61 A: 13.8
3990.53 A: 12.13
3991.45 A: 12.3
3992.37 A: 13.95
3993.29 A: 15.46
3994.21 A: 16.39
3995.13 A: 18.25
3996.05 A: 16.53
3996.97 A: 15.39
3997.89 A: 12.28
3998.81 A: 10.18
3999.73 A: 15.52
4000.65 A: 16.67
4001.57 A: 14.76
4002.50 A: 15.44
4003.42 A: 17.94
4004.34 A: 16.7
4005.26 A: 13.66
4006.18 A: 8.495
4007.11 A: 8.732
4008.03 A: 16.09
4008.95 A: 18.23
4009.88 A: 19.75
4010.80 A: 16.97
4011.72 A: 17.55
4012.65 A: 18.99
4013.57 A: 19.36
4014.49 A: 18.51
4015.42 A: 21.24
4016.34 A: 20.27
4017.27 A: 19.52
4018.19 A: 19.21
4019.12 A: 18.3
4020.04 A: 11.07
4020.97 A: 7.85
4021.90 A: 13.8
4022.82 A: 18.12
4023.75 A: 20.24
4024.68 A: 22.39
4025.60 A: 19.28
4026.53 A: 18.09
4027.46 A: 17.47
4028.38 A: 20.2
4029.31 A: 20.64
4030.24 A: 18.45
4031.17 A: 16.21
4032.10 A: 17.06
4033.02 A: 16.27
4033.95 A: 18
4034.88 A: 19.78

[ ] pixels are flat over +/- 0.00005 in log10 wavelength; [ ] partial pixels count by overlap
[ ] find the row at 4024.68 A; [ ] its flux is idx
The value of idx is 22.39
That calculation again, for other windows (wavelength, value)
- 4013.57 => 19.36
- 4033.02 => 16.27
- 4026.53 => 18.09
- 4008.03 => 16.09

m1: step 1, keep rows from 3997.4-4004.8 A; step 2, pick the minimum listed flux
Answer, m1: 10.18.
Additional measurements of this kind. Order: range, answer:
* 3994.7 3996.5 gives 16.53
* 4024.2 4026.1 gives 19.28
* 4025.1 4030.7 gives 17.47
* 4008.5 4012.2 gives 16.97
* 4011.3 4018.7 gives 17.55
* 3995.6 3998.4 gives 12.28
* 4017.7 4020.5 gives 11.07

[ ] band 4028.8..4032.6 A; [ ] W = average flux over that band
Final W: 18.1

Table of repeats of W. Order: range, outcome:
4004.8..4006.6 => 11.2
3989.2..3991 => 12.9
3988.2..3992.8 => 13.1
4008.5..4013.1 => 18.3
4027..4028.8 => 18.9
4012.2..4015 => 19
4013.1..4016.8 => 19.9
